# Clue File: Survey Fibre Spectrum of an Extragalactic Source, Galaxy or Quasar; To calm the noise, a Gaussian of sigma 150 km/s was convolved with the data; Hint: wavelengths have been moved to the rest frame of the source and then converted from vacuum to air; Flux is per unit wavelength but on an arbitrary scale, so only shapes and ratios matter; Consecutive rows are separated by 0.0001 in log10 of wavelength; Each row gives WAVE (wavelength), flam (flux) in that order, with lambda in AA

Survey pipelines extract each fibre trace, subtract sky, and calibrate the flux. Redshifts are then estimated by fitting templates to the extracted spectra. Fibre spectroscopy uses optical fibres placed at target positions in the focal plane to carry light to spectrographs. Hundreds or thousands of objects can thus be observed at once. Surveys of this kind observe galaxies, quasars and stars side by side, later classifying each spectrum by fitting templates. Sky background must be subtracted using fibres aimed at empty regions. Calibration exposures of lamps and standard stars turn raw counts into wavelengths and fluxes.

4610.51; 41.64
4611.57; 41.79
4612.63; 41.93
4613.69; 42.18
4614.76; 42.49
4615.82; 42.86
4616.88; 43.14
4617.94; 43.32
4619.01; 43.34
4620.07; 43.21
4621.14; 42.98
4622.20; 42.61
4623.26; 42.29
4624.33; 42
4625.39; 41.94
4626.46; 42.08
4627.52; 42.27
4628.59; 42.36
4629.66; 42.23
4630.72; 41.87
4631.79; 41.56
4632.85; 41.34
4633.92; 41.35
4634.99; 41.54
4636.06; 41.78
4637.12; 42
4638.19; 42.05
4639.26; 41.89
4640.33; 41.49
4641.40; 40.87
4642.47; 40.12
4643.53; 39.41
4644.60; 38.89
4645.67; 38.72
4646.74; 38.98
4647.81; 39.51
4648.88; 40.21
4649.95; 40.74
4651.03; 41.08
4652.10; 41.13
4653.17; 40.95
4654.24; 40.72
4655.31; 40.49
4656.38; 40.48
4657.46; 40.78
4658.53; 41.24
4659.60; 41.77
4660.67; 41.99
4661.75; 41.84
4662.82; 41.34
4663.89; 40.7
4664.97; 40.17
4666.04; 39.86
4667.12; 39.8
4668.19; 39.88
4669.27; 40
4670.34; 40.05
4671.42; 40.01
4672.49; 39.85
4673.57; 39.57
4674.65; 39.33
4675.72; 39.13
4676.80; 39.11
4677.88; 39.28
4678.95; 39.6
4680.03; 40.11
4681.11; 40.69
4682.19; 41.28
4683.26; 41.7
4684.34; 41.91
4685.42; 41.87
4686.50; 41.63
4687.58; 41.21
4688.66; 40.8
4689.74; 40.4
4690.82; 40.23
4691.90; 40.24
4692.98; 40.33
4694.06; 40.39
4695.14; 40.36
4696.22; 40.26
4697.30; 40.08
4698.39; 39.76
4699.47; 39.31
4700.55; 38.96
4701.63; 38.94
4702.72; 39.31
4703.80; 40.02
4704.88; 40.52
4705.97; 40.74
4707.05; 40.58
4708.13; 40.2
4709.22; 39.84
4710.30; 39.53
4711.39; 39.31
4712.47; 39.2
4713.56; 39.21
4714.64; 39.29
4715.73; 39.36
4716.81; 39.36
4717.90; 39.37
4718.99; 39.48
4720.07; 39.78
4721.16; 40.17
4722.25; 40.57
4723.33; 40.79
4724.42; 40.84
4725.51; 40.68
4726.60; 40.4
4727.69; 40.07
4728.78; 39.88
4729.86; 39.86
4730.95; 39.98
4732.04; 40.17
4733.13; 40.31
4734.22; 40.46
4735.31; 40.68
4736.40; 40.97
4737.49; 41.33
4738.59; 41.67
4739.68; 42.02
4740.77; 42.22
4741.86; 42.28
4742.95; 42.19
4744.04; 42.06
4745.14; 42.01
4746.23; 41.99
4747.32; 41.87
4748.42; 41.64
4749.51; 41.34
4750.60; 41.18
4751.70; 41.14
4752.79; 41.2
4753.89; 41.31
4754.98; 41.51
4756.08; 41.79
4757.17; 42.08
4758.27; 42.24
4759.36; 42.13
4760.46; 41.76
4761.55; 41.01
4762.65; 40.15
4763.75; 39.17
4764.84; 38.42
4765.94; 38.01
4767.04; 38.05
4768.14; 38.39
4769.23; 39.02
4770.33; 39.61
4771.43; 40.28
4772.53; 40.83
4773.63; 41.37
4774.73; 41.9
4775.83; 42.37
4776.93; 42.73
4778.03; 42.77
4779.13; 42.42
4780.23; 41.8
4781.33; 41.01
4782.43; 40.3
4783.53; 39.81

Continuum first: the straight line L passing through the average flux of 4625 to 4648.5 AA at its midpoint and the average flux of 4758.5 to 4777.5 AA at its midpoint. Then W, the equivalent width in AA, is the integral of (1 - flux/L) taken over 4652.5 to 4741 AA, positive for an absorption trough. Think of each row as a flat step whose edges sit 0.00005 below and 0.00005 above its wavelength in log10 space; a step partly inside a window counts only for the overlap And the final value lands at 0.9 AA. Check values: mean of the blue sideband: 41.1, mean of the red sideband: 40.3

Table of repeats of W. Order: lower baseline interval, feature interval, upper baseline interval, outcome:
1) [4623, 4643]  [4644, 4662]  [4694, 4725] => 0.3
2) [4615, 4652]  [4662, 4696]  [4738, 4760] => 1.0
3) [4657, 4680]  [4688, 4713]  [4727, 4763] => 0.4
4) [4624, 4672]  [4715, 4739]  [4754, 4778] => 0.3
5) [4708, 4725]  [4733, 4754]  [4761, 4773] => -1.1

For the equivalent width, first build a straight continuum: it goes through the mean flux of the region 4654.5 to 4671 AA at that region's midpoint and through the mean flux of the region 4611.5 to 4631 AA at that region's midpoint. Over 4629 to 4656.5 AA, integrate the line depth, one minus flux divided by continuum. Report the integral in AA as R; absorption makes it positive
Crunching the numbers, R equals 0.5 AA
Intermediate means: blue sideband 42.5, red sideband 40.7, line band 40.8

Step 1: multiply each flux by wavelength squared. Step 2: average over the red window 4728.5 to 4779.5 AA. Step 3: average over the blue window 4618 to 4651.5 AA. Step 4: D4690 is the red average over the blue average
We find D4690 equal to 1.04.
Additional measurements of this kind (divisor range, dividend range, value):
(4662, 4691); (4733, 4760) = 1.06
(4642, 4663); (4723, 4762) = 1.06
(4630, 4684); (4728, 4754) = 1.05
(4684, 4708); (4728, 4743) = 1.03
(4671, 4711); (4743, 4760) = 1.06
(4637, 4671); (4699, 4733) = 1.01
